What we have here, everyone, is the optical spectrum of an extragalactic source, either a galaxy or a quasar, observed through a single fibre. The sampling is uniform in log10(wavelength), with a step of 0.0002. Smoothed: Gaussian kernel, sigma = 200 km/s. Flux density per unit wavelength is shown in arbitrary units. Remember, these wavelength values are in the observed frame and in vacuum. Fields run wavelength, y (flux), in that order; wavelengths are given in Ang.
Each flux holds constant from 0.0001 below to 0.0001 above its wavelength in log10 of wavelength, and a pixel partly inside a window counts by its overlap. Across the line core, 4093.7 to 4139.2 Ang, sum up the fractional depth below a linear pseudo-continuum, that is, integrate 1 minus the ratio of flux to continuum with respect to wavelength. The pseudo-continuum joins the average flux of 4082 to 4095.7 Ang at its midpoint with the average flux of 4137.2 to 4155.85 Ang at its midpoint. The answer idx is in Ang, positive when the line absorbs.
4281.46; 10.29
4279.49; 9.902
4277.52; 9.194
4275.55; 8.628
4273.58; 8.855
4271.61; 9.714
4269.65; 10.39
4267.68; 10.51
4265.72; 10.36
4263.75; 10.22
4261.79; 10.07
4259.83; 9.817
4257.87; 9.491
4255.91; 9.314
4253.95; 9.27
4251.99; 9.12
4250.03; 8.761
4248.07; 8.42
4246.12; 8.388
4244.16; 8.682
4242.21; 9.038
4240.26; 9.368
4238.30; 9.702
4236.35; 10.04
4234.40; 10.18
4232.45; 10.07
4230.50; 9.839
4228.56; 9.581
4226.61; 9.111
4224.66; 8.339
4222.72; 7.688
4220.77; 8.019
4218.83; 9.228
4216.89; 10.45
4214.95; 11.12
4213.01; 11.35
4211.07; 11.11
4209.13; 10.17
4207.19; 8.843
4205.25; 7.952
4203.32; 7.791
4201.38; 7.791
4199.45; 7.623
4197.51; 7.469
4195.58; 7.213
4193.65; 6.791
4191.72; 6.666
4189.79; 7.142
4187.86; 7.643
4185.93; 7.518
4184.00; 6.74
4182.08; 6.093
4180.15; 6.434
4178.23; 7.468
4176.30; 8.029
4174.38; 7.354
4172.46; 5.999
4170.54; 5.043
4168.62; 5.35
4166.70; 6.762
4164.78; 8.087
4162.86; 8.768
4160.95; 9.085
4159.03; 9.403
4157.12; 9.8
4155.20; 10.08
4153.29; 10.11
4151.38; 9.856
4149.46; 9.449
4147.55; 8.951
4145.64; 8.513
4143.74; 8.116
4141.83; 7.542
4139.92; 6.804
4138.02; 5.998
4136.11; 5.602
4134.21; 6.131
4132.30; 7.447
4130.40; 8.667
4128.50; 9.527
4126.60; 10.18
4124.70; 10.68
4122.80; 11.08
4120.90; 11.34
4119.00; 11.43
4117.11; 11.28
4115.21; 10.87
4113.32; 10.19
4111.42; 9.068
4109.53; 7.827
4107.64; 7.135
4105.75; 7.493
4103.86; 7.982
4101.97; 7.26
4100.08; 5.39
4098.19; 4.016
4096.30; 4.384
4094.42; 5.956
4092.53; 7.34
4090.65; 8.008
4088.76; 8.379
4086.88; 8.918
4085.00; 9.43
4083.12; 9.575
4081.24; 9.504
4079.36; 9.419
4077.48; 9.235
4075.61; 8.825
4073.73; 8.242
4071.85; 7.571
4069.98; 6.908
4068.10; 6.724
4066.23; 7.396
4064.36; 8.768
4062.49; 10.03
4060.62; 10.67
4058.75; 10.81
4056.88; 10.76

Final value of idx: 0.7 Ang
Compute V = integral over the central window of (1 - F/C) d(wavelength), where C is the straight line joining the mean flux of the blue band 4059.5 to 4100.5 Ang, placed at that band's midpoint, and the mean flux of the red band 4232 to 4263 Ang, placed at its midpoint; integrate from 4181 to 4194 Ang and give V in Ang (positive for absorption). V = 2.8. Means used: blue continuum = 7.98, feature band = 6.94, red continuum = 9.35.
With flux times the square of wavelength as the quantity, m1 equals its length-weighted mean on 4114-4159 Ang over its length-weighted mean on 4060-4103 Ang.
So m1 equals 1.19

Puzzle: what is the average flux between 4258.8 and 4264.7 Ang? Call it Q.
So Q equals 10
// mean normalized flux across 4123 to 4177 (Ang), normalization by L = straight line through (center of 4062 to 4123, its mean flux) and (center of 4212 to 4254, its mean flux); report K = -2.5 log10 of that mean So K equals 0.076 mag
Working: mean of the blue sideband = 8.35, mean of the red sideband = 9.36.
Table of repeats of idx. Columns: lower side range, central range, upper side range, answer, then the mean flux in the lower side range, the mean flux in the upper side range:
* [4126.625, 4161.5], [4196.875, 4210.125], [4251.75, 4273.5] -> 1.3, 8.43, 9.83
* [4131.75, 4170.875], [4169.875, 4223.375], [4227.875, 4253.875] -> 4.4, 8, 9.32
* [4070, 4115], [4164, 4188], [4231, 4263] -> 5.3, 7.9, 9.37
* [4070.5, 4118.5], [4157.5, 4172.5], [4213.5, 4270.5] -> 2.2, 8.15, 9.48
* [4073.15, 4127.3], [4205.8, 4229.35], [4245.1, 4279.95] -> -0.8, 8.63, 9.46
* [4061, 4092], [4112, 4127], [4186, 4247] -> -3.8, 8.58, 8.84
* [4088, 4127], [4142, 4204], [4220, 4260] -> 7.0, 8.42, 9.15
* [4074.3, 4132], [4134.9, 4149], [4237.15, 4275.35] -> 2.3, 8.67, 9.43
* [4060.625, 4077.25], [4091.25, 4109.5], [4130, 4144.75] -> 2.9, 8.26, 6.99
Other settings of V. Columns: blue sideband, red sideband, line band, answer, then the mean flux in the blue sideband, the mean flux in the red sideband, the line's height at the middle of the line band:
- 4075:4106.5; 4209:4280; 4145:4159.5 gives -1.90 Ang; 7.7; 9.54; 8.44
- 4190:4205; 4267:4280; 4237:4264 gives -1.06 Ang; 7.36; 9.57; 8.9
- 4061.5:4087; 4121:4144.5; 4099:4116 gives 0.66 Ang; 8.61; 8.26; 8.41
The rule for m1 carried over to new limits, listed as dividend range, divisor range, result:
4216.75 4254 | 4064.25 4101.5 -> 1.28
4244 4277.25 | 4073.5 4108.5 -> 1.33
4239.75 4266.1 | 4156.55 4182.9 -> 1.31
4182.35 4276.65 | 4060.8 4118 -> 1.18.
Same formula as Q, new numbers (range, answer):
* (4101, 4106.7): 7.57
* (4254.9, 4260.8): 9.54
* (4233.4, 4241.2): 9.82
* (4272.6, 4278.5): 8.89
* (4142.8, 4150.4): 8.77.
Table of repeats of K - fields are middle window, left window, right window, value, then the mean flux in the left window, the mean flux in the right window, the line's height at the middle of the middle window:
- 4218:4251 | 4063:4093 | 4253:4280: 0.046 mag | 8.43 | 9.69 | 9.48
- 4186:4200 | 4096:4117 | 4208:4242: 0.257 mag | 7.67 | 9.71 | 9.16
